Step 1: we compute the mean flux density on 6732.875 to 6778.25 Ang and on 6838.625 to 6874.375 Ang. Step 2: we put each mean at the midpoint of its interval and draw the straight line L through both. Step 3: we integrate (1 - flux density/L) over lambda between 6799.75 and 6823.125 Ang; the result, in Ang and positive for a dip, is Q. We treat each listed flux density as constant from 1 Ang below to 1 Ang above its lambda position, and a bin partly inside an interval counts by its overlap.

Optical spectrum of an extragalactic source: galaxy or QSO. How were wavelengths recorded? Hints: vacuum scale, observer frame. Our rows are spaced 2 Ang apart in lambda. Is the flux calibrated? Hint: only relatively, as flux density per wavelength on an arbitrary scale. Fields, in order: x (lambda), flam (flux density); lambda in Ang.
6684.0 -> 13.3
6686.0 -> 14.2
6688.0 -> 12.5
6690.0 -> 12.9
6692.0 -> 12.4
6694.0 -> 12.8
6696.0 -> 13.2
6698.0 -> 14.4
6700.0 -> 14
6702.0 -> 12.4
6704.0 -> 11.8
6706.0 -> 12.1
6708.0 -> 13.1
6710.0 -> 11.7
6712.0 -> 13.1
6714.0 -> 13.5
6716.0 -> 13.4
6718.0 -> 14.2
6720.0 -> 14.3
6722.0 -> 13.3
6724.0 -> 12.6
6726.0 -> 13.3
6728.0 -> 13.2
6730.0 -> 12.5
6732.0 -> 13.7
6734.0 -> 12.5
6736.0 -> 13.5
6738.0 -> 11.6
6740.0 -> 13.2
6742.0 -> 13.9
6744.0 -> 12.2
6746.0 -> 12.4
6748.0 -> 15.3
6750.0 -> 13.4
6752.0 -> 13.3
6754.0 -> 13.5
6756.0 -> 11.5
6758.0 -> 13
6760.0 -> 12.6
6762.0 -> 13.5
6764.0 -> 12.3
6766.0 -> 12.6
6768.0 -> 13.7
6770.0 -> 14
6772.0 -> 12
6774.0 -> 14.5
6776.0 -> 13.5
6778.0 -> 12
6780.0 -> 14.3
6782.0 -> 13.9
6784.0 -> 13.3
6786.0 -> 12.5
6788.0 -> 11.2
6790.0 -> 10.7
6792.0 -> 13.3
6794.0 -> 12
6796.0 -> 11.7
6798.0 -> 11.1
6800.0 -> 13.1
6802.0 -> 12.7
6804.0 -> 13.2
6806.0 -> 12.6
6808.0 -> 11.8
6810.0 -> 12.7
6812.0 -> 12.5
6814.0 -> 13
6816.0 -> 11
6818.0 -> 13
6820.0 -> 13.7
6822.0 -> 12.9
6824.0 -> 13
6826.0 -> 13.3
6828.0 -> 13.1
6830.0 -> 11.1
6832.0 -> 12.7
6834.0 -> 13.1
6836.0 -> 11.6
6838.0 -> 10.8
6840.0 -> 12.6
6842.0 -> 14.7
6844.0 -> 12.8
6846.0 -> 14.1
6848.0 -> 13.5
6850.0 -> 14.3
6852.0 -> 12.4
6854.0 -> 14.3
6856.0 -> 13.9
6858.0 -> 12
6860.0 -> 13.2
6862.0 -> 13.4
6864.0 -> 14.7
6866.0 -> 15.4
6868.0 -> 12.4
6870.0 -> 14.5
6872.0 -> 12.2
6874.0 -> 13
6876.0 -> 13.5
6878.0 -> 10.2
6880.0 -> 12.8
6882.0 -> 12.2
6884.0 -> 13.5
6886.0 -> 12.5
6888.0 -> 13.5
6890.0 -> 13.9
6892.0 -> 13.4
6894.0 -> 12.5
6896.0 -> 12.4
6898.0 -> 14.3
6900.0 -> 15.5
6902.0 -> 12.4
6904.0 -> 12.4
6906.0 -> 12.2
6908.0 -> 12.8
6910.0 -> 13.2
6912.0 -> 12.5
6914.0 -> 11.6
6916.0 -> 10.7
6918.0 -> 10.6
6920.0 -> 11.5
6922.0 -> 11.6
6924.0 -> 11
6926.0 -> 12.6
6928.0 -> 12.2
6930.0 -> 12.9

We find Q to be 1.11 Ang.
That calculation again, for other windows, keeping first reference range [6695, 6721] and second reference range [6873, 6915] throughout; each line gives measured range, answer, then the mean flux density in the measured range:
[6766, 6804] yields 0.84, 12.8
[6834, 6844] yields 0.33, 12.5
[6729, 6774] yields 0.20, 13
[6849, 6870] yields -1.16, 13.6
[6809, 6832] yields 0.57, 12.7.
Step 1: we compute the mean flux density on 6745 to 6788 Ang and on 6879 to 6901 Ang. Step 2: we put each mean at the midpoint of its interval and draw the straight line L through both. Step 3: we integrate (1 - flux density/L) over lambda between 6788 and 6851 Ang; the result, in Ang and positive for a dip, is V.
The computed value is 2.9 Ang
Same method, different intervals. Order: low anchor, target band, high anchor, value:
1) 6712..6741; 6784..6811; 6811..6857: 1.6 Ang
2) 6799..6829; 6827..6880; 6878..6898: -0.9 Ang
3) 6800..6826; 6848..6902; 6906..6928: -4.8 Ang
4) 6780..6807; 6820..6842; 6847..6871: 1.0 Ang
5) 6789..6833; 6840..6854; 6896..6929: -1.3 Ang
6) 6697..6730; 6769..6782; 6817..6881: -0.3 Ang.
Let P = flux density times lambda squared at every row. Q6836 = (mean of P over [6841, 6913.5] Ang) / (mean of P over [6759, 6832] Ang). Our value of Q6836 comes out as 1.1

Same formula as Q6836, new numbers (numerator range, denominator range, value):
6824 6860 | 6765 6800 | 1.04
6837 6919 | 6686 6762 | 1.04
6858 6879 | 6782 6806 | 1.09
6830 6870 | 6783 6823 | 1.08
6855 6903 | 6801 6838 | 1.07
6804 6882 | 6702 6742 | 1.03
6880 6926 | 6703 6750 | 1.01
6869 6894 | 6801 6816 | 1.05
